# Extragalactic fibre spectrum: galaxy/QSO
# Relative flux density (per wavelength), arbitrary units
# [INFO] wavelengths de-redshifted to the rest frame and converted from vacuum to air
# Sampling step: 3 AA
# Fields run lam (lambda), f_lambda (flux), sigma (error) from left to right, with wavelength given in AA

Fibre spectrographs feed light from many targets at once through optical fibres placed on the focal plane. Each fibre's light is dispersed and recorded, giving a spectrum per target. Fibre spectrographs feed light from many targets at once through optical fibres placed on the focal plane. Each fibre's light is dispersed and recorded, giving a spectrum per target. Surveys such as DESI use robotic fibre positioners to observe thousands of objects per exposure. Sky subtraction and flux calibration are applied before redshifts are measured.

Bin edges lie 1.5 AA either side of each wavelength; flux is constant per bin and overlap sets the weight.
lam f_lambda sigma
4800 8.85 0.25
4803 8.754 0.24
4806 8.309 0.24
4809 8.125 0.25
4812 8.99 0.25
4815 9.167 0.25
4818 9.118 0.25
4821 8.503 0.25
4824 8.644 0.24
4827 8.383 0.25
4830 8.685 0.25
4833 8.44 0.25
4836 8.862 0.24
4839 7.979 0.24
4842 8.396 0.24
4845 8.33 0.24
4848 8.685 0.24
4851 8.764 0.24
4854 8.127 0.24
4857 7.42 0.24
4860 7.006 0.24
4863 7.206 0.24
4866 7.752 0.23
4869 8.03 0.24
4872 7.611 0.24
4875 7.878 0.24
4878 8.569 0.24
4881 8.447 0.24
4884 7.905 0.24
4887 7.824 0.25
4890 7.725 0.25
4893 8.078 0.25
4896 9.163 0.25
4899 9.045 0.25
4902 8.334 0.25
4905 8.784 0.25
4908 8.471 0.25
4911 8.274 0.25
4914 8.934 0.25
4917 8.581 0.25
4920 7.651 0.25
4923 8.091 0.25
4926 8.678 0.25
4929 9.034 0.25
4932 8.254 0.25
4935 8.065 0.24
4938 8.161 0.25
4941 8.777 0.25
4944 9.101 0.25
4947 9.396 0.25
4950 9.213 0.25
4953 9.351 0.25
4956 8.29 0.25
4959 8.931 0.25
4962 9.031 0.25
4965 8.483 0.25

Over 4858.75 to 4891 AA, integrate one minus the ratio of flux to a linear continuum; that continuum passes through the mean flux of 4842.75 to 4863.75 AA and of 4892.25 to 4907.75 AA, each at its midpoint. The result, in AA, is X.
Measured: 1.9 AA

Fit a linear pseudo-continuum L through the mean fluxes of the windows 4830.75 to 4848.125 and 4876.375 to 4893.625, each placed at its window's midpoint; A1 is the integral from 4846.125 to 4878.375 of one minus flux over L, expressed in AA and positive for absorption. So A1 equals 1.4 AA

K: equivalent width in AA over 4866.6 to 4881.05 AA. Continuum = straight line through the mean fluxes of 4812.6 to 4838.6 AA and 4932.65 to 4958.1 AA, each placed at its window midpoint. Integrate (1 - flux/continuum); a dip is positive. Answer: 1.1 AA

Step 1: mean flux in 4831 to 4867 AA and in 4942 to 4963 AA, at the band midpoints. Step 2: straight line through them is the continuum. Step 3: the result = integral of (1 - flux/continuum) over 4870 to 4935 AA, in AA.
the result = 1.8 AA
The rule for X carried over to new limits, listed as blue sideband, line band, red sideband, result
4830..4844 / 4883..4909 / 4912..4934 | 0.21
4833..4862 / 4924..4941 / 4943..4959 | 0.84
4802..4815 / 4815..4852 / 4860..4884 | -1.20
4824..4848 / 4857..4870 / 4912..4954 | 1.60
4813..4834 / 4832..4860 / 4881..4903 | 1.06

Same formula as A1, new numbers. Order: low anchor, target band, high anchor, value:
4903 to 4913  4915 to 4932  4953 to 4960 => 0.4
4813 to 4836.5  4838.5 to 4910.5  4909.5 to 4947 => 3.9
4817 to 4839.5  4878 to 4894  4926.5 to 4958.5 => 1.2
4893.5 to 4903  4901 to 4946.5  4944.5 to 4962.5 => 2.1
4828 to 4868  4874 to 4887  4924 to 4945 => 0.2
